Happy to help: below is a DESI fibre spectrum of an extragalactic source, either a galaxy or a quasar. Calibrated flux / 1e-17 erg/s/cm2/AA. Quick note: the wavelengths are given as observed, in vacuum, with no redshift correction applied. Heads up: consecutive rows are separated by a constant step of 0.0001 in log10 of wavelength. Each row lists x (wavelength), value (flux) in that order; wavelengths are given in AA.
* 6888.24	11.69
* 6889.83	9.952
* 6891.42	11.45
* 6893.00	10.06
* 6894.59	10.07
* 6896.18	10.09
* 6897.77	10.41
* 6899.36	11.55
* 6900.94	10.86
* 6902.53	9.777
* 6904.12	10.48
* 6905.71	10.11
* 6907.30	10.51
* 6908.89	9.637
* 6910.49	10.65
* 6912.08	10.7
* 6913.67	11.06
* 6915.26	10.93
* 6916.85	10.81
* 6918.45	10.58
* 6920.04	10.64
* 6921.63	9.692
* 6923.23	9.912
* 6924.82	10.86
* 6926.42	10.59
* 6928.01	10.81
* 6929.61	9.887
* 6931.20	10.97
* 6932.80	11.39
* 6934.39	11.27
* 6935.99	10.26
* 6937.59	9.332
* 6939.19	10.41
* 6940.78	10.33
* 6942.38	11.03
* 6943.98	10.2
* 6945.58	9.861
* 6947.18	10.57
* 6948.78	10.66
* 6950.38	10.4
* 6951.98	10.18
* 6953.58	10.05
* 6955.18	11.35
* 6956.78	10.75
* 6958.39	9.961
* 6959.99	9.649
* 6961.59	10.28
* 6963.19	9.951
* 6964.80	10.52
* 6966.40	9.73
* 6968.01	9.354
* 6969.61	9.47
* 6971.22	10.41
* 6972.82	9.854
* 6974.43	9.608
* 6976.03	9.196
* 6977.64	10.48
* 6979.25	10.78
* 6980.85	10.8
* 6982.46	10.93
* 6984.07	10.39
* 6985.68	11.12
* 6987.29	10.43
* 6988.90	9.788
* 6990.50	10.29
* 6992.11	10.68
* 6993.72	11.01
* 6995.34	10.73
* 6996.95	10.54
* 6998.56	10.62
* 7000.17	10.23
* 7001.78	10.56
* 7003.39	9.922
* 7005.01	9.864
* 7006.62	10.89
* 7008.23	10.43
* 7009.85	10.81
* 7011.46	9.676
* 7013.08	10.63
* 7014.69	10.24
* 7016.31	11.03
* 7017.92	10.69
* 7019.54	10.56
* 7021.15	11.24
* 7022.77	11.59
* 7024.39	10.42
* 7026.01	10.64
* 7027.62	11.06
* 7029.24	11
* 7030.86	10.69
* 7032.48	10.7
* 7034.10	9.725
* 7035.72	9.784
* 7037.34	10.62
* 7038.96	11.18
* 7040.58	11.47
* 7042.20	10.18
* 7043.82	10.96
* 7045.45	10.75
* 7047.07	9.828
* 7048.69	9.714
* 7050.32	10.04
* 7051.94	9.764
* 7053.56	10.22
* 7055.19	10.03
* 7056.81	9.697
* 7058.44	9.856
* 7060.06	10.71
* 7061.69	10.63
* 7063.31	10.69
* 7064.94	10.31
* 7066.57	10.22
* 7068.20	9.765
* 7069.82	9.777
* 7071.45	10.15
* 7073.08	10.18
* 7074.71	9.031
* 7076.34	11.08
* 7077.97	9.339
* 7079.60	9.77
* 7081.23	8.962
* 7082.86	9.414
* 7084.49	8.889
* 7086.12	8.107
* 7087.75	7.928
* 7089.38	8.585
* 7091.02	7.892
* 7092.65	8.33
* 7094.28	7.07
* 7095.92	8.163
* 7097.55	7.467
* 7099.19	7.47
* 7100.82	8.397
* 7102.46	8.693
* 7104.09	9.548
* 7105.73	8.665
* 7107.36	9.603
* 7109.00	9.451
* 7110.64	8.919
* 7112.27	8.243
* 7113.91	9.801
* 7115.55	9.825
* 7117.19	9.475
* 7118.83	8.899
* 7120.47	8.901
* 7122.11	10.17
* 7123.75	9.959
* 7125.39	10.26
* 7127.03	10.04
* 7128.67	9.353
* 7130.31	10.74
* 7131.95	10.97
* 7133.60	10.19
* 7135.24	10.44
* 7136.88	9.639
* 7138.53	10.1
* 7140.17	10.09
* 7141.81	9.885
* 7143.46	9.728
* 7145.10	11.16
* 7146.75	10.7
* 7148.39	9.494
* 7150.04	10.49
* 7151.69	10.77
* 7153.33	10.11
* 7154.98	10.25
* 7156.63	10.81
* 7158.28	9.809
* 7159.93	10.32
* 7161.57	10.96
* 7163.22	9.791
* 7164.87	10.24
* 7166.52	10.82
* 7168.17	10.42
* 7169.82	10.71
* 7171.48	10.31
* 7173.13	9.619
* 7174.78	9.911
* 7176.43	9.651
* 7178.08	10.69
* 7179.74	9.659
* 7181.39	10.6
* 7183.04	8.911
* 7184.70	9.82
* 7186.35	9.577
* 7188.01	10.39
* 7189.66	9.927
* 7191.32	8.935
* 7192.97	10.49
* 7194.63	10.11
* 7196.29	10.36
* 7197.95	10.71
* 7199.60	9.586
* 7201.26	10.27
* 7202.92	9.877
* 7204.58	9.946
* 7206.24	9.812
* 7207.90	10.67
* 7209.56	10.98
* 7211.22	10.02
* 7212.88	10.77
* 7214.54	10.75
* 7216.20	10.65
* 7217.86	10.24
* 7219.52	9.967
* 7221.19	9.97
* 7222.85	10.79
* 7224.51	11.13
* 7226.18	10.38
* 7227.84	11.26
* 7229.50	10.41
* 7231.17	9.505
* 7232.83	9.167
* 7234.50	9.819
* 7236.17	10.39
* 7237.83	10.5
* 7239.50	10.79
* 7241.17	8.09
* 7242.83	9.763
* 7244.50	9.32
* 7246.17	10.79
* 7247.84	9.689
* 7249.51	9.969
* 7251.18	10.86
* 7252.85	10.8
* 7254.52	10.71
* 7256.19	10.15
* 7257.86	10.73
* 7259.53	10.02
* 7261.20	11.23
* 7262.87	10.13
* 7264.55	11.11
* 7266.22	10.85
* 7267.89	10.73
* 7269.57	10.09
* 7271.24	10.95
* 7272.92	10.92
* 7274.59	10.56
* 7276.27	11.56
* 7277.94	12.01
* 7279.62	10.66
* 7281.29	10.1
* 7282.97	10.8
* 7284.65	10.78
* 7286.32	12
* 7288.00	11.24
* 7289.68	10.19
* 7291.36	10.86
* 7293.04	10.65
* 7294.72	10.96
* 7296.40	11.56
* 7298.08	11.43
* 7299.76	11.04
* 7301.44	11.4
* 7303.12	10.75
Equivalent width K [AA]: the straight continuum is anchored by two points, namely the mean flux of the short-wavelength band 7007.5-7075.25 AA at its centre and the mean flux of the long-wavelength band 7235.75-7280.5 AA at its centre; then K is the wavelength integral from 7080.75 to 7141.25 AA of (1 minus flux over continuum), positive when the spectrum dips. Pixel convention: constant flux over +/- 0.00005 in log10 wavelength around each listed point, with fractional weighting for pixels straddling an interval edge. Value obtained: 7.4 AA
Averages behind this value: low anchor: 10.4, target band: 9.16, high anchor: 10.5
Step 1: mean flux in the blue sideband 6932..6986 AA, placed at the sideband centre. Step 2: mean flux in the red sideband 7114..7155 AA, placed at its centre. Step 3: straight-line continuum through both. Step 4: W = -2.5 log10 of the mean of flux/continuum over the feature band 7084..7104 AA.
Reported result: 0.24 mag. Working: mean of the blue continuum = 10.3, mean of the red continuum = 10.1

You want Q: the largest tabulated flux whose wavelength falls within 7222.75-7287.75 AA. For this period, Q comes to 12.01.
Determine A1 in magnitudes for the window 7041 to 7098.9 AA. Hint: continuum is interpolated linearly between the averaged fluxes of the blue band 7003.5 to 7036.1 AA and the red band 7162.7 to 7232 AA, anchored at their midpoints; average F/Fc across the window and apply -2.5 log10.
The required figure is 0.10 mag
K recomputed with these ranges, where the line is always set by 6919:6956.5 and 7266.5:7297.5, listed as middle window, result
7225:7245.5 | 1.68 AA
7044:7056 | 0.59 AA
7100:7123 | 3.25 AA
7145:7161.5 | 0.57 AA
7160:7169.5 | 0.28 AA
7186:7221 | 2.02 AA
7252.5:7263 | 0.33 AA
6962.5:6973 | 0.61 AA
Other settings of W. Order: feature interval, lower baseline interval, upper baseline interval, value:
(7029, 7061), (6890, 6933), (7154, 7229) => 0.01 mag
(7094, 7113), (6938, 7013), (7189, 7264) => 0.20 mag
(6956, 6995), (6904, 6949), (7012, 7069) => 0.03 mag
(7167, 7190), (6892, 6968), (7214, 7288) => 0.05 mag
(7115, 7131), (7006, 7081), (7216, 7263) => 0.06 mag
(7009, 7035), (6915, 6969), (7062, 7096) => -0.10 mag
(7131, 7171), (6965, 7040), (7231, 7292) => 0.02 mag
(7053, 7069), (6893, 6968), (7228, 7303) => 0.03 mag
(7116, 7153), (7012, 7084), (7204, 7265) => 0.03 mag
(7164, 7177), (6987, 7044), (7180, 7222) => 0.00 mag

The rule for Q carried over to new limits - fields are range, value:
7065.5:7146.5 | 11.16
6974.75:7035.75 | 11.59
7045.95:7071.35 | 10.71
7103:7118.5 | 9.825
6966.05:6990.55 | 11.12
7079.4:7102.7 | 9.77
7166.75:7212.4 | 10.98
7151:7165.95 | 10.96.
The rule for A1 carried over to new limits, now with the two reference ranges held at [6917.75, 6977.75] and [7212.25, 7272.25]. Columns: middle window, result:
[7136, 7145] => 0.034 mag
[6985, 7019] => -0.021 mag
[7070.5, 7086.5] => 0.085 mag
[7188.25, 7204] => 0.031 mag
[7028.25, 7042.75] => -0.032 mag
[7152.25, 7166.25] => 0.000 mag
